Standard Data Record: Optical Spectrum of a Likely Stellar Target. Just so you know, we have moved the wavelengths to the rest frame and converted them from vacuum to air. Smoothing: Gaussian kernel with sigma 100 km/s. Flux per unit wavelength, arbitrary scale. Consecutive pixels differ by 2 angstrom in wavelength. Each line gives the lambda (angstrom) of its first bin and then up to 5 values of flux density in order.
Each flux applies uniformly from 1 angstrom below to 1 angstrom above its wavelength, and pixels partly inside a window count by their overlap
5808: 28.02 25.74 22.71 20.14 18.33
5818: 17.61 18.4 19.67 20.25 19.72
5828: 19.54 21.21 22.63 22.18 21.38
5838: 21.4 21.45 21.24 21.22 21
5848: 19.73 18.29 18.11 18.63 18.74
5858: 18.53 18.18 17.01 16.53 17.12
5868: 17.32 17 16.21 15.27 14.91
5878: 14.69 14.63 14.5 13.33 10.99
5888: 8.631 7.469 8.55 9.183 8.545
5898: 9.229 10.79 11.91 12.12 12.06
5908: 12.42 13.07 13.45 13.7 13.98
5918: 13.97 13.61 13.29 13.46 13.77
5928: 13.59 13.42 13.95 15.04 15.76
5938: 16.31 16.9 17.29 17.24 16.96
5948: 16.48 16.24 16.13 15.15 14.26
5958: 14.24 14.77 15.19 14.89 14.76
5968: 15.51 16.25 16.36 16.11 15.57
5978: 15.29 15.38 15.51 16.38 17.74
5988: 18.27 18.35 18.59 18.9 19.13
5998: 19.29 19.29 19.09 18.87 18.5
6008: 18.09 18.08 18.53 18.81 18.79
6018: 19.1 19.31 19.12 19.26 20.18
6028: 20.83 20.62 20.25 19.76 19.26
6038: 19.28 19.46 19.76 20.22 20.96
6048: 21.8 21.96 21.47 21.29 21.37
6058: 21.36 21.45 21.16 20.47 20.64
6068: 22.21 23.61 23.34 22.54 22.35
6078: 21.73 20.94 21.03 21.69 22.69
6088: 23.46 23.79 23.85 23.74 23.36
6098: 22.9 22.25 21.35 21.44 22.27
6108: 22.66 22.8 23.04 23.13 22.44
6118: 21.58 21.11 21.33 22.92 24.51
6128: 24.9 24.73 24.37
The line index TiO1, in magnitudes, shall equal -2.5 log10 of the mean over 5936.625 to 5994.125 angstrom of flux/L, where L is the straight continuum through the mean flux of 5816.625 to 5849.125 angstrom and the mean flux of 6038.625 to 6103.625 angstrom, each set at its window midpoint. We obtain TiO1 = 0.30 mag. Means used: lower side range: 20.5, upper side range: 21.9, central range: 16.2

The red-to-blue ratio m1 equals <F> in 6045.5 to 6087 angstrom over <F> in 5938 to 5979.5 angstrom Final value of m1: 1.4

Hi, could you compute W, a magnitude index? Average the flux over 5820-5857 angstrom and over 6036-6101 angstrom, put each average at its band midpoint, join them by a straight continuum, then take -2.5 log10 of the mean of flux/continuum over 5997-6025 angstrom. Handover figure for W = 0.14 mag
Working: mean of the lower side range 20.3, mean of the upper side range 21.8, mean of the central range 18.9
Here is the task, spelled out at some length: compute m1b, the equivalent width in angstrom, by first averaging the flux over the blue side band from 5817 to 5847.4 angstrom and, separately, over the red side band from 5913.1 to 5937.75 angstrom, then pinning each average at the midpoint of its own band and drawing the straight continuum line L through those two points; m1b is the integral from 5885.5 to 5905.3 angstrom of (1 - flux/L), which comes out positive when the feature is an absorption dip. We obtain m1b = 7.8 angstrom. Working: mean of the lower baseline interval 20.6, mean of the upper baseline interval 14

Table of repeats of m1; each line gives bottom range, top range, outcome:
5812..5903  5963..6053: 1.10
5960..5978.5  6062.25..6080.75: 1.42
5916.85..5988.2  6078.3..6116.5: 1.47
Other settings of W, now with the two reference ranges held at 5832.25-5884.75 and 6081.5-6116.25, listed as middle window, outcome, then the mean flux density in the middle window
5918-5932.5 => 0.38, 13.6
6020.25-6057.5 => 0.06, 20.4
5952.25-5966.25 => 0.33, 14.8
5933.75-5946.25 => 0.19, 16.6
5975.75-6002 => 0.17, 17.6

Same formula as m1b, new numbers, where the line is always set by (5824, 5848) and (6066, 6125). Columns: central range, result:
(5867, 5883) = 4.3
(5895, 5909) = 6.8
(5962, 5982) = 5.7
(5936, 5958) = 5.6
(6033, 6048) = 1.5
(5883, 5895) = 6.6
